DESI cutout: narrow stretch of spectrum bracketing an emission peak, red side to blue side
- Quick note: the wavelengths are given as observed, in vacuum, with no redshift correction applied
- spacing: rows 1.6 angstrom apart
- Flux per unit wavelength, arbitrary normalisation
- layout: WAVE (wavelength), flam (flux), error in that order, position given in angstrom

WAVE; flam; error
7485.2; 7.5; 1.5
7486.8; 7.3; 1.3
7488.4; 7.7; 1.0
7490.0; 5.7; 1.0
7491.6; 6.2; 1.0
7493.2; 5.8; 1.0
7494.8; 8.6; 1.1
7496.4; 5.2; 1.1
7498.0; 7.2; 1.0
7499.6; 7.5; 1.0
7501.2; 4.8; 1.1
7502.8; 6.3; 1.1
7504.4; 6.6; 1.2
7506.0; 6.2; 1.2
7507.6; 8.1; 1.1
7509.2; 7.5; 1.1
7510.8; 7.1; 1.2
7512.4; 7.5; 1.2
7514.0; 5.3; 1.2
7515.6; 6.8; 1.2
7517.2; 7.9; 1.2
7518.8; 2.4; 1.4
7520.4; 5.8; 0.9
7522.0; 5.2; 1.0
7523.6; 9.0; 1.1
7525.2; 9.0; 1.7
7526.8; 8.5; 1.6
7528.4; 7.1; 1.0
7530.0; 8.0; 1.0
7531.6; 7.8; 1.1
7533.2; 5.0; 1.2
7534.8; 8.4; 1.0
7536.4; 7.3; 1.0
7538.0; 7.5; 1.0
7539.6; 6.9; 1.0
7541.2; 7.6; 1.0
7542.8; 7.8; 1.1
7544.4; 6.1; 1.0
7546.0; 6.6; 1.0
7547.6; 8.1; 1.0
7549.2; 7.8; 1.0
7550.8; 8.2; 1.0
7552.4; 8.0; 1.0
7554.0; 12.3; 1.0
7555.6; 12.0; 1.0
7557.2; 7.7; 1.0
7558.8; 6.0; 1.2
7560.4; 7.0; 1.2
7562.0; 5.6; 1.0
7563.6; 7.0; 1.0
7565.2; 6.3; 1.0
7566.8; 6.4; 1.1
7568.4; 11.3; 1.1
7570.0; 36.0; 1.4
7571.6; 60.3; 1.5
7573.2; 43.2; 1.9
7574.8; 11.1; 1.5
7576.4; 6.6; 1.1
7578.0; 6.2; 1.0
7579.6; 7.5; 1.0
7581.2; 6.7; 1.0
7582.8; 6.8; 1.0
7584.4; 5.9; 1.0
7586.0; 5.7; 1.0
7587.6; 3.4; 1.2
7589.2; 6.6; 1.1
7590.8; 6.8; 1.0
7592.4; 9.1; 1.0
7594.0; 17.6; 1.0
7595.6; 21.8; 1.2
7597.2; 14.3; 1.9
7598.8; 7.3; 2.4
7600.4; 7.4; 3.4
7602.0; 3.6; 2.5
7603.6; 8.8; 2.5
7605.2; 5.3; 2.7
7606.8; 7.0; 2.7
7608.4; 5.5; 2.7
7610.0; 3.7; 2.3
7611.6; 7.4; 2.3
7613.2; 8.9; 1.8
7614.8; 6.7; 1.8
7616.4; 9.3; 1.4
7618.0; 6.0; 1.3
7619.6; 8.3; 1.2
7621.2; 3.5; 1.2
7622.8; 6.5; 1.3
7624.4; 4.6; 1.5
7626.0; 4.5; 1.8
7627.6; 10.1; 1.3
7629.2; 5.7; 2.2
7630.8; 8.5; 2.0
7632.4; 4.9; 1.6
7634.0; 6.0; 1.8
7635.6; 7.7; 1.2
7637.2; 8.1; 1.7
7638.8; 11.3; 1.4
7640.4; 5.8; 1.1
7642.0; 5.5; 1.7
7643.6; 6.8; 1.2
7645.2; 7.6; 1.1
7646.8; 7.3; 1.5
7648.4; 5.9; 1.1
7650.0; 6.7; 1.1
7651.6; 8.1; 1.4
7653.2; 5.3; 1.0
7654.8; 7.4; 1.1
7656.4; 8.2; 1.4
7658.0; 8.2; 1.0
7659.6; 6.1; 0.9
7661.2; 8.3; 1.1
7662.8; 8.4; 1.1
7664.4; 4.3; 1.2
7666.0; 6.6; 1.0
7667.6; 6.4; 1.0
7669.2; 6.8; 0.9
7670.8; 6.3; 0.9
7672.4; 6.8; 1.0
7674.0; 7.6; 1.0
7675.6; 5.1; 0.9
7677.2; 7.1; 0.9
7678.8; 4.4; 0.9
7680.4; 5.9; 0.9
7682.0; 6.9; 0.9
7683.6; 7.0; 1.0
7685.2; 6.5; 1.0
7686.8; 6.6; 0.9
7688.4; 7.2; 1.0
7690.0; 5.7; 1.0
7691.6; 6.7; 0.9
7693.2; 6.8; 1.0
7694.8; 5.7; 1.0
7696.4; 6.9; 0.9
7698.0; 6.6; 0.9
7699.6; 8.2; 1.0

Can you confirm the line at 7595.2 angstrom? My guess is [N II]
